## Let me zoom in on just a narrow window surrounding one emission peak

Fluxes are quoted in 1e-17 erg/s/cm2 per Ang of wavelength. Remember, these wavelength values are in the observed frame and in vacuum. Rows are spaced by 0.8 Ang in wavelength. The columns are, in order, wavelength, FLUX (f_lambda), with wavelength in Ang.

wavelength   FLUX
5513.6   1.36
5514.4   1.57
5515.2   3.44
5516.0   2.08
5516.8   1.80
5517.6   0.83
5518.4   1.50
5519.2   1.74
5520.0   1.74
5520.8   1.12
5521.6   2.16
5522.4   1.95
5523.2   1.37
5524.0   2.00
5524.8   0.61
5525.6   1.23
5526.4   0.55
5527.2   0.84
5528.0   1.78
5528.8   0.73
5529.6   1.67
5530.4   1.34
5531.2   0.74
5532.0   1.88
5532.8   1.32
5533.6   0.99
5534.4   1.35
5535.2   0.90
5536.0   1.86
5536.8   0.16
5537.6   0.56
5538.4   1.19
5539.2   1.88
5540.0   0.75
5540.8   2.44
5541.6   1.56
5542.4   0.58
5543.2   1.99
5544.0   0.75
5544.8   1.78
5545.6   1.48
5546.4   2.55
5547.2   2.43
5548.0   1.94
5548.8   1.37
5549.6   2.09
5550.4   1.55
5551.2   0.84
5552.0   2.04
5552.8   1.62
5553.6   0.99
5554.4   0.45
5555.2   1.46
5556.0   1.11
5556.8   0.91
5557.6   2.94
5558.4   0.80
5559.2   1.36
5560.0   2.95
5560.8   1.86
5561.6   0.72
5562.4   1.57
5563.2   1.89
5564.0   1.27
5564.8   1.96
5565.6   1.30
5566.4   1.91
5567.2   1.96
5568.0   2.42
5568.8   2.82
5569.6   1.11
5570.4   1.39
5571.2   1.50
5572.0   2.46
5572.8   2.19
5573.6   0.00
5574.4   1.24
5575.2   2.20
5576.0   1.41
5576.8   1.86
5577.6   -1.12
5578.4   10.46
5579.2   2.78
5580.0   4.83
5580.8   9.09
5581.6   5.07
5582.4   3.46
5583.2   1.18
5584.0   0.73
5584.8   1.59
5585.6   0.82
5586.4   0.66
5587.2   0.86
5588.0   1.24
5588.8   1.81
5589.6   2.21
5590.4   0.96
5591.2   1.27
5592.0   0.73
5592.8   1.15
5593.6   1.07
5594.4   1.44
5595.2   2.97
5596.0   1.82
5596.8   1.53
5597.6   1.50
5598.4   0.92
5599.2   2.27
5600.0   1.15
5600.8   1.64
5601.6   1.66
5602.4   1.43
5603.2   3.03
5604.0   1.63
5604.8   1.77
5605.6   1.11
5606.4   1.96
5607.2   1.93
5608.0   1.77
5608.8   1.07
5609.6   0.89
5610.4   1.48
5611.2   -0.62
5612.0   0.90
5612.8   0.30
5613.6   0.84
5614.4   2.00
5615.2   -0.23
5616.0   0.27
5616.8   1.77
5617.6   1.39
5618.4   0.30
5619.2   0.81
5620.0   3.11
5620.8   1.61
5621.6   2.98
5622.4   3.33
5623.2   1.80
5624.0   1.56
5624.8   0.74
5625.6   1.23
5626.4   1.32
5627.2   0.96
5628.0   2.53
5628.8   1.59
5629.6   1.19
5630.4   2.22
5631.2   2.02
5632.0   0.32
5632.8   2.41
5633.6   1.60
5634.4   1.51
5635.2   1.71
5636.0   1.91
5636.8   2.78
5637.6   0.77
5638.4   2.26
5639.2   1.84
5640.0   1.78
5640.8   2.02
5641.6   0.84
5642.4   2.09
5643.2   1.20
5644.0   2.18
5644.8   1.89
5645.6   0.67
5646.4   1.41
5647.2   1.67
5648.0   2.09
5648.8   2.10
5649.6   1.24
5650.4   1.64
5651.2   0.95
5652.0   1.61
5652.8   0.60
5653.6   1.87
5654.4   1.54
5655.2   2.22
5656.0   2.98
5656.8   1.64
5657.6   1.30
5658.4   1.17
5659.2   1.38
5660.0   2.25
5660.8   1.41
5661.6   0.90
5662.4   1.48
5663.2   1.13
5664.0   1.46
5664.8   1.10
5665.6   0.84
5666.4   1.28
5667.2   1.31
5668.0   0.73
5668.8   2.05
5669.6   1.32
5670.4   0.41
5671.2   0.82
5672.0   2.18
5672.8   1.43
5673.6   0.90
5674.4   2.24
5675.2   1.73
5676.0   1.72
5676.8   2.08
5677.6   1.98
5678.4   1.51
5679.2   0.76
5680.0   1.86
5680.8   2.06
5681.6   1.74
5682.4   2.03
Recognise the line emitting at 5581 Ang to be H-beta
